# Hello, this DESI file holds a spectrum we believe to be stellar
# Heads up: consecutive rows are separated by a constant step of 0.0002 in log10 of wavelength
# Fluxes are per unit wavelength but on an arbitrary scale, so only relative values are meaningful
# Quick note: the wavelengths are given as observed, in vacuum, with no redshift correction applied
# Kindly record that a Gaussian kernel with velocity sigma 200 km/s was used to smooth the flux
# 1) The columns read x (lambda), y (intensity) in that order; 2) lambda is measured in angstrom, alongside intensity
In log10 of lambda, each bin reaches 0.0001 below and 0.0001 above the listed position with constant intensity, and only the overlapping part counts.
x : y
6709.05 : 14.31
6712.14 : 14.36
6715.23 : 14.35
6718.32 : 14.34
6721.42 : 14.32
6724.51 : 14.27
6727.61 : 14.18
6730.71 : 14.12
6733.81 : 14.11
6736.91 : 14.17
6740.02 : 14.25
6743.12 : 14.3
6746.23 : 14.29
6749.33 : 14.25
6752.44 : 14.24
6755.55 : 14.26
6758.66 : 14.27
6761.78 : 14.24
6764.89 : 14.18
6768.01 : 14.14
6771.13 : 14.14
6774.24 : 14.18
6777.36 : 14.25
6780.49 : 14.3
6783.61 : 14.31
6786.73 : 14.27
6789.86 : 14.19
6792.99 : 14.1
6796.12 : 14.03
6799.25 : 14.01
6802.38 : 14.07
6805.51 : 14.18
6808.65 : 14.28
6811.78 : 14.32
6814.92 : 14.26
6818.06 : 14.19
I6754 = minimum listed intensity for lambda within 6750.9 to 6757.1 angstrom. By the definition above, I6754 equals 14.24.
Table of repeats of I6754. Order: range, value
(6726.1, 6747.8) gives 14.11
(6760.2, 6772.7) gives 14.14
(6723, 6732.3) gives 14.12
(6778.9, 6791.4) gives 14.19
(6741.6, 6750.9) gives 14.25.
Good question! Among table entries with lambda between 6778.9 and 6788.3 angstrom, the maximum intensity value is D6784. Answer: 14.31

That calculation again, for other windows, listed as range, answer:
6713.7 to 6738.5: 14.35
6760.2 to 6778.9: 14.25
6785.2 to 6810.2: 14.28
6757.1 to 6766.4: 14.27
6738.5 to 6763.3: 14.3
